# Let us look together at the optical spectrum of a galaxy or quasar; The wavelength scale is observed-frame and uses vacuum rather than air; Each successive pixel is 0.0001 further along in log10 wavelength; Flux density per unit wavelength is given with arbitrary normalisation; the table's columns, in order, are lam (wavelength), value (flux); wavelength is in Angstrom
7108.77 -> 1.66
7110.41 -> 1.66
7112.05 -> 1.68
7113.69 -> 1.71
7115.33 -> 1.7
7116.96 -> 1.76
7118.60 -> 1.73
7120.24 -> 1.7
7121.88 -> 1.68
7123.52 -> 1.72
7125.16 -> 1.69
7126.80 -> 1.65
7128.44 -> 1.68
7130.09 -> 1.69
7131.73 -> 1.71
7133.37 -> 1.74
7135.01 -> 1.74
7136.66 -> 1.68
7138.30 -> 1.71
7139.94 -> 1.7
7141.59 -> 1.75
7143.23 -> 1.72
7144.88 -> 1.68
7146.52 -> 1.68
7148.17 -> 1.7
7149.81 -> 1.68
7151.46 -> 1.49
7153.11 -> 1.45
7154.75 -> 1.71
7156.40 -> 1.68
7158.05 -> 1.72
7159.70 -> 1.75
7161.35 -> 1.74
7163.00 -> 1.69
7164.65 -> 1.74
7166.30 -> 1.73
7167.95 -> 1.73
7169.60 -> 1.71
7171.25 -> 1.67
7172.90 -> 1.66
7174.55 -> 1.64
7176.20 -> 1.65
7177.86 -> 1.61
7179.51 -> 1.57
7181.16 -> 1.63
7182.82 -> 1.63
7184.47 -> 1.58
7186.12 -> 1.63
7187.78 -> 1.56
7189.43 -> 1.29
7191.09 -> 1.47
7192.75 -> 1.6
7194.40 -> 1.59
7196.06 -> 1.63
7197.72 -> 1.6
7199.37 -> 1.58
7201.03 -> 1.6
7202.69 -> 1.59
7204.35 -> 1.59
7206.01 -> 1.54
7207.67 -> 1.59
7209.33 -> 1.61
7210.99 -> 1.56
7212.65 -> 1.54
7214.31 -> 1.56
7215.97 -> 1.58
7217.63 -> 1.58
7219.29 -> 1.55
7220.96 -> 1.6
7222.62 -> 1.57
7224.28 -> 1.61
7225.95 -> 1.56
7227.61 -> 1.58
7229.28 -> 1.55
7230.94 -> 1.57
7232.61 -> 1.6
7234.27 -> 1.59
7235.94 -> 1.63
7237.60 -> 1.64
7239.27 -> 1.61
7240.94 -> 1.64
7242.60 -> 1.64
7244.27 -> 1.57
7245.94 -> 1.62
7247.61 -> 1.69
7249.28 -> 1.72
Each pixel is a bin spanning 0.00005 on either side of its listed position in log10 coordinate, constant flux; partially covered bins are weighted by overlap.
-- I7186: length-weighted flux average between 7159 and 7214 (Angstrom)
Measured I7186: 1.61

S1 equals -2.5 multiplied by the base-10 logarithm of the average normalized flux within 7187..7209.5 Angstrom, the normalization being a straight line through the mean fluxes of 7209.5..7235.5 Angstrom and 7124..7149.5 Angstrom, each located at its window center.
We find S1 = 0.04 mag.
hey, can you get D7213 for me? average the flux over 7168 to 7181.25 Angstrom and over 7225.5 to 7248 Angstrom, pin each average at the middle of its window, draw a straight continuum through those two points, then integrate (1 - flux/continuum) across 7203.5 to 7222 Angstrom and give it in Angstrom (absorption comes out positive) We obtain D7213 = 0.6 Angstrom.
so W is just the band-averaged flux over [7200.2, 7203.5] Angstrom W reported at 1.59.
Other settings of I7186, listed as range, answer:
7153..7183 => 1.67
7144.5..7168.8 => 1.68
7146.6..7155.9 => 1.61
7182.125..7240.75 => 1.58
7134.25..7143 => 1.72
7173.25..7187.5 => 1.62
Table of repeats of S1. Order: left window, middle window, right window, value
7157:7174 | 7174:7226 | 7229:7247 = 0.06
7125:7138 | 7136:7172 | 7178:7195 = -0.03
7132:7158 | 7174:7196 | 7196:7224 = 0.03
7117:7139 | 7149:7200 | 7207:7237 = 0.01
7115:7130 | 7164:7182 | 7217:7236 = -0.02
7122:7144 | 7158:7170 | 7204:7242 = -0.04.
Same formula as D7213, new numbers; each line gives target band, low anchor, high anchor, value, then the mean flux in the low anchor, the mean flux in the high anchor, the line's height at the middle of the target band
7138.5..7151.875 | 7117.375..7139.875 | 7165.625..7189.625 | 0.0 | 1.7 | 1.63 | 1.68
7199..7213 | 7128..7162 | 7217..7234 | 0.2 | 1.69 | 1.58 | 1.6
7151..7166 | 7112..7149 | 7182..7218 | -0.2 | 1.71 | 1.57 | 1.65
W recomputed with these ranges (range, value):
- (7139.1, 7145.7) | 1.71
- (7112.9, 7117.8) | 1.73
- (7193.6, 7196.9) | 1.61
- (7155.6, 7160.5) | 1.72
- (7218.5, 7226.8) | 1.58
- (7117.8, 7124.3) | 1.71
